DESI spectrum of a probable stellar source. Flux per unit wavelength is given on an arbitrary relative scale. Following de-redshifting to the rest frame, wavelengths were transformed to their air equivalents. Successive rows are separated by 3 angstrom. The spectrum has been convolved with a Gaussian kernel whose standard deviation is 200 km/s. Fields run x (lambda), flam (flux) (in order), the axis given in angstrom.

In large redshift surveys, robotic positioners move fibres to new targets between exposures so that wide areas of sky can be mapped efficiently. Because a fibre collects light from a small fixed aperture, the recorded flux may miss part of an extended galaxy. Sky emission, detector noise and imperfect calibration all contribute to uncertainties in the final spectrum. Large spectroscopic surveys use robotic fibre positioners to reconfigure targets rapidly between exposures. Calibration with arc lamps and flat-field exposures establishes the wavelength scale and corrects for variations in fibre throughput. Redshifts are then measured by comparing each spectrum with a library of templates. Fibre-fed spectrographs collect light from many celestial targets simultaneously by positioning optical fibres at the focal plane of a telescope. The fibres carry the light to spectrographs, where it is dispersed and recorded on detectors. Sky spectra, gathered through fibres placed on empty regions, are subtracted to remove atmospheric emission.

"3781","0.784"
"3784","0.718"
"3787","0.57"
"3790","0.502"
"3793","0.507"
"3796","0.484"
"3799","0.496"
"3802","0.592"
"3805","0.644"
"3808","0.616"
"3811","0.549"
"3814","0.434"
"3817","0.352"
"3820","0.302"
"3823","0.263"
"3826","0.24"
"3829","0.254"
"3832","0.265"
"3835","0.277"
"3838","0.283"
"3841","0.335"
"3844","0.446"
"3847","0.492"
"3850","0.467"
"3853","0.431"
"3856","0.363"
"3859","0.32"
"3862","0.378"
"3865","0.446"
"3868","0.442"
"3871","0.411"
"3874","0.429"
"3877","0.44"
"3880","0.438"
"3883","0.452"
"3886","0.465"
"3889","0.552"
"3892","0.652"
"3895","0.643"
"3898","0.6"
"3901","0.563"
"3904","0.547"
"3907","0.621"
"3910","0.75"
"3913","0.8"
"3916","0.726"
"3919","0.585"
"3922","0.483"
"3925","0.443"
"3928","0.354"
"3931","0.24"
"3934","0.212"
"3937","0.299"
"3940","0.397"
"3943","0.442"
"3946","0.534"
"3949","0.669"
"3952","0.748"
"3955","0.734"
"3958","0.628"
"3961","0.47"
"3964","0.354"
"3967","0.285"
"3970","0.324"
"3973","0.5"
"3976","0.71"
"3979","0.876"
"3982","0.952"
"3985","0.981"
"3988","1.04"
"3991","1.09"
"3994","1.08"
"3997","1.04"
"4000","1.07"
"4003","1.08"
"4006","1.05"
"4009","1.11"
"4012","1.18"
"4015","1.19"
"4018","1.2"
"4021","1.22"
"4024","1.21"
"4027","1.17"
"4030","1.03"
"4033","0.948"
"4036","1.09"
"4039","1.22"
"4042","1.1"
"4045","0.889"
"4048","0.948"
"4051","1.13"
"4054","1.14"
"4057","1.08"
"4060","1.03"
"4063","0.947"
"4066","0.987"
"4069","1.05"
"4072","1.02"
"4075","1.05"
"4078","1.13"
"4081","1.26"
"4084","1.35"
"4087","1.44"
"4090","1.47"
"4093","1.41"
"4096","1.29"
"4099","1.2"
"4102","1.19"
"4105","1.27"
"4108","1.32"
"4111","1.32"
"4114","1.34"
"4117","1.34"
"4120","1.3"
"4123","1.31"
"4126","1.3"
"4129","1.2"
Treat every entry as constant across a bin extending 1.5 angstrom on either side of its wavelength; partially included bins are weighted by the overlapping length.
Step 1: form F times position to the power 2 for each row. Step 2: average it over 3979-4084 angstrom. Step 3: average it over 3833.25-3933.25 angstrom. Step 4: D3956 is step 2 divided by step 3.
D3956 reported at 2.4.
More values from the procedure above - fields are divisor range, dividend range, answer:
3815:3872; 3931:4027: 2.40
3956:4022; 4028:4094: 1.32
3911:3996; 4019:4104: 1.98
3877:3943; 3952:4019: 1.74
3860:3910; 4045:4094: 2.45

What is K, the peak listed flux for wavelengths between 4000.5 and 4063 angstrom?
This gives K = 1.22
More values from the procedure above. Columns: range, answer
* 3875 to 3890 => 0.552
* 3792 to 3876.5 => 0.644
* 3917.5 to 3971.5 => 0.748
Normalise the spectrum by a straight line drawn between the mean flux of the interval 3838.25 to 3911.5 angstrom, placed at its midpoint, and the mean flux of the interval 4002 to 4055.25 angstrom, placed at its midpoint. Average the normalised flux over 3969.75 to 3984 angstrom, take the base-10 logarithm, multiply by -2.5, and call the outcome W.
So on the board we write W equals 0.25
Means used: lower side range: 0.483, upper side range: 1.11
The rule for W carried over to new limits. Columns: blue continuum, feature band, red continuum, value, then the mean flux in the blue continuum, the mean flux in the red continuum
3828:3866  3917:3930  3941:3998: 0.22 mag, 0.366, 0.703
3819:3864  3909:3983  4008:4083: 0.32 mag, 0.343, 1.09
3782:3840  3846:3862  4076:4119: 0.36 mag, 0.441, 1.31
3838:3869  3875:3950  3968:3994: 0.13 mag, 0.405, 0.815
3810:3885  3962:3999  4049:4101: 0.12 mag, 0.38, 1.17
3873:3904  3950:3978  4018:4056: 0.45 mag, 0.526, 1.1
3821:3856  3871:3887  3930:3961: -0.11 mag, 0.342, 0.493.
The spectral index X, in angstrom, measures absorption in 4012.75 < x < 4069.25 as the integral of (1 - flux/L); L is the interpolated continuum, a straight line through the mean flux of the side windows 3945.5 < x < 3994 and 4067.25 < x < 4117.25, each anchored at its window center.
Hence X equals -3.99 angstrom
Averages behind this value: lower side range 0.696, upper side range 1.26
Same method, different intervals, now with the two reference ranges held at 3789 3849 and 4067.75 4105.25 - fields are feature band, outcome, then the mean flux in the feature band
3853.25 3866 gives 3.8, 0.379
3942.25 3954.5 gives 3.0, 0.619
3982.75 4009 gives -2.5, 1.05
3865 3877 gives 3.0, 0.431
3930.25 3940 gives 6.3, 0.274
